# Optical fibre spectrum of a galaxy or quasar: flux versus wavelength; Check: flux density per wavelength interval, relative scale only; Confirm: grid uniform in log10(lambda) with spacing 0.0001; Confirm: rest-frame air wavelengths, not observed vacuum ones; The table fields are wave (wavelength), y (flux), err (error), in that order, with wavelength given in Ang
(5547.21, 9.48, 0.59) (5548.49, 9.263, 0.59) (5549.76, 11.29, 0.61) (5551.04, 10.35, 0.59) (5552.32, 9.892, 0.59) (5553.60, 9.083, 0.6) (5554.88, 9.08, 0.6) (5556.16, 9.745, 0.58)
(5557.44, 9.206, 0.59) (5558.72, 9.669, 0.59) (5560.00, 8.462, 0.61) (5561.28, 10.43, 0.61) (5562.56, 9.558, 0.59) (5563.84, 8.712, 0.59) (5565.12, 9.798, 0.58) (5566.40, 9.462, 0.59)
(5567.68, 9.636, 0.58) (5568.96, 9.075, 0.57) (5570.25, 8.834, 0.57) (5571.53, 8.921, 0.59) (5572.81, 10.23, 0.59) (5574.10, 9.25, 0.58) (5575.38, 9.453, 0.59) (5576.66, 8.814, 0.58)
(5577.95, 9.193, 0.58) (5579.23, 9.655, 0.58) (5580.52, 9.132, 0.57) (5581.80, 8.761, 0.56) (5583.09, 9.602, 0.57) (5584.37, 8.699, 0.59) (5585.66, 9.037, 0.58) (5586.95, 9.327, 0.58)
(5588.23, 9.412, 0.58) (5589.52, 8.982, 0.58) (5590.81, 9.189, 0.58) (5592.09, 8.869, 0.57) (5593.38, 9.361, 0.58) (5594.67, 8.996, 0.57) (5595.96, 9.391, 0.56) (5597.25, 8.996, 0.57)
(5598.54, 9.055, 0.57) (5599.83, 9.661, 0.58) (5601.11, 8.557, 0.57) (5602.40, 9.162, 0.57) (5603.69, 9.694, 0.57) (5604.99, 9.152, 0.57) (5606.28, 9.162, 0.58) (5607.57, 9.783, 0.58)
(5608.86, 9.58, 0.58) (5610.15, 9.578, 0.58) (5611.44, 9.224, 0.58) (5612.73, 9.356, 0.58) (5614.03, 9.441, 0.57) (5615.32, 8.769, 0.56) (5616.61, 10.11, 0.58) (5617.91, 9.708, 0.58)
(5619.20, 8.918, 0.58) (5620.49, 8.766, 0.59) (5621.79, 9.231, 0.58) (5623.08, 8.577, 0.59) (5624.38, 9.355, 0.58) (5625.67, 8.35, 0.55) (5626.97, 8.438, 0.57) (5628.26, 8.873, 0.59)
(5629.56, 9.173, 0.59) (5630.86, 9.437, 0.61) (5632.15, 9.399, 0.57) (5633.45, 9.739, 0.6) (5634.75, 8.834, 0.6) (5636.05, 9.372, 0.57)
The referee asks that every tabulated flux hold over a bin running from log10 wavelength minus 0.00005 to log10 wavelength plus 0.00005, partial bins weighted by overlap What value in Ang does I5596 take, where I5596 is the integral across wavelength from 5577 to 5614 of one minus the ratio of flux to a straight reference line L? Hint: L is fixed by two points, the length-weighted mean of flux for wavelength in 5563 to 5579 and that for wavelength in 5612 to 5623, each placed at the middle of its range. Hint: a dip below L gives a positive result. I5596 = 0.2 Ang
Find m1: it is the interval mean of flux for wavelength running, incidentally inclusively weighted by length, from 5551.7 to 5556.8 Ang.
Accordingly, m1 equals 9.44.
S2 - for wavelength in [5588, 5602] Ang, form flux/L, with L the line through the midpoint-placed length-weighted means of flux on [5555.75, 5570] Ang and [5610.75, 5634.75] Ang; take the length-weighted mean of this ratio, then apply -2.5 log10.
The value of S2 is 0.02 mag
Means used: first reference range 9.41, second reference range 9.15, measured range 9.13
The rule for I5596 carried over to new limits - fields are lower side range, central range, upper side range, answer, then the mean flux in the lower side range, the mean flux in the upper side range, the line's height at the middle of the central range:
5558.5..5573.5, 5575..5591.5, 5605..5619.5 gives 0.41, 9.39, 9.42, 9.4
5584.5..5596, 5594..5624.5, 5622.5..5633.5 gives -0.64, 9.14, 9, 9.07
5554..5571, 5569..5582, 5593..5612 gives 0.14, 9.35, 9.29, 9.33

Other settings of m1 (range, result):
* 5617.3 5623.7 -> 9.05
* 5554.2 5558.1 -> 9.34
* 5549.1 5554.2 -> 10.2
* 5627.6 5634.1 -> 9.32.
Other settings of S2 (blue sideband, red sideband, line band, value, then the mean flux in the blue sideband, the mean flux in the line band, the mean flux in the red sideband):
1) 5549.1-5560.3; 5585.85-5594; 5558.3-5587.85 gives 0.01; 9.68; 9.29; 9.18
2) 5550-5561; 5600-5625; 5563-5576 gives 0.01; 9.53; 9.34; 9.28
